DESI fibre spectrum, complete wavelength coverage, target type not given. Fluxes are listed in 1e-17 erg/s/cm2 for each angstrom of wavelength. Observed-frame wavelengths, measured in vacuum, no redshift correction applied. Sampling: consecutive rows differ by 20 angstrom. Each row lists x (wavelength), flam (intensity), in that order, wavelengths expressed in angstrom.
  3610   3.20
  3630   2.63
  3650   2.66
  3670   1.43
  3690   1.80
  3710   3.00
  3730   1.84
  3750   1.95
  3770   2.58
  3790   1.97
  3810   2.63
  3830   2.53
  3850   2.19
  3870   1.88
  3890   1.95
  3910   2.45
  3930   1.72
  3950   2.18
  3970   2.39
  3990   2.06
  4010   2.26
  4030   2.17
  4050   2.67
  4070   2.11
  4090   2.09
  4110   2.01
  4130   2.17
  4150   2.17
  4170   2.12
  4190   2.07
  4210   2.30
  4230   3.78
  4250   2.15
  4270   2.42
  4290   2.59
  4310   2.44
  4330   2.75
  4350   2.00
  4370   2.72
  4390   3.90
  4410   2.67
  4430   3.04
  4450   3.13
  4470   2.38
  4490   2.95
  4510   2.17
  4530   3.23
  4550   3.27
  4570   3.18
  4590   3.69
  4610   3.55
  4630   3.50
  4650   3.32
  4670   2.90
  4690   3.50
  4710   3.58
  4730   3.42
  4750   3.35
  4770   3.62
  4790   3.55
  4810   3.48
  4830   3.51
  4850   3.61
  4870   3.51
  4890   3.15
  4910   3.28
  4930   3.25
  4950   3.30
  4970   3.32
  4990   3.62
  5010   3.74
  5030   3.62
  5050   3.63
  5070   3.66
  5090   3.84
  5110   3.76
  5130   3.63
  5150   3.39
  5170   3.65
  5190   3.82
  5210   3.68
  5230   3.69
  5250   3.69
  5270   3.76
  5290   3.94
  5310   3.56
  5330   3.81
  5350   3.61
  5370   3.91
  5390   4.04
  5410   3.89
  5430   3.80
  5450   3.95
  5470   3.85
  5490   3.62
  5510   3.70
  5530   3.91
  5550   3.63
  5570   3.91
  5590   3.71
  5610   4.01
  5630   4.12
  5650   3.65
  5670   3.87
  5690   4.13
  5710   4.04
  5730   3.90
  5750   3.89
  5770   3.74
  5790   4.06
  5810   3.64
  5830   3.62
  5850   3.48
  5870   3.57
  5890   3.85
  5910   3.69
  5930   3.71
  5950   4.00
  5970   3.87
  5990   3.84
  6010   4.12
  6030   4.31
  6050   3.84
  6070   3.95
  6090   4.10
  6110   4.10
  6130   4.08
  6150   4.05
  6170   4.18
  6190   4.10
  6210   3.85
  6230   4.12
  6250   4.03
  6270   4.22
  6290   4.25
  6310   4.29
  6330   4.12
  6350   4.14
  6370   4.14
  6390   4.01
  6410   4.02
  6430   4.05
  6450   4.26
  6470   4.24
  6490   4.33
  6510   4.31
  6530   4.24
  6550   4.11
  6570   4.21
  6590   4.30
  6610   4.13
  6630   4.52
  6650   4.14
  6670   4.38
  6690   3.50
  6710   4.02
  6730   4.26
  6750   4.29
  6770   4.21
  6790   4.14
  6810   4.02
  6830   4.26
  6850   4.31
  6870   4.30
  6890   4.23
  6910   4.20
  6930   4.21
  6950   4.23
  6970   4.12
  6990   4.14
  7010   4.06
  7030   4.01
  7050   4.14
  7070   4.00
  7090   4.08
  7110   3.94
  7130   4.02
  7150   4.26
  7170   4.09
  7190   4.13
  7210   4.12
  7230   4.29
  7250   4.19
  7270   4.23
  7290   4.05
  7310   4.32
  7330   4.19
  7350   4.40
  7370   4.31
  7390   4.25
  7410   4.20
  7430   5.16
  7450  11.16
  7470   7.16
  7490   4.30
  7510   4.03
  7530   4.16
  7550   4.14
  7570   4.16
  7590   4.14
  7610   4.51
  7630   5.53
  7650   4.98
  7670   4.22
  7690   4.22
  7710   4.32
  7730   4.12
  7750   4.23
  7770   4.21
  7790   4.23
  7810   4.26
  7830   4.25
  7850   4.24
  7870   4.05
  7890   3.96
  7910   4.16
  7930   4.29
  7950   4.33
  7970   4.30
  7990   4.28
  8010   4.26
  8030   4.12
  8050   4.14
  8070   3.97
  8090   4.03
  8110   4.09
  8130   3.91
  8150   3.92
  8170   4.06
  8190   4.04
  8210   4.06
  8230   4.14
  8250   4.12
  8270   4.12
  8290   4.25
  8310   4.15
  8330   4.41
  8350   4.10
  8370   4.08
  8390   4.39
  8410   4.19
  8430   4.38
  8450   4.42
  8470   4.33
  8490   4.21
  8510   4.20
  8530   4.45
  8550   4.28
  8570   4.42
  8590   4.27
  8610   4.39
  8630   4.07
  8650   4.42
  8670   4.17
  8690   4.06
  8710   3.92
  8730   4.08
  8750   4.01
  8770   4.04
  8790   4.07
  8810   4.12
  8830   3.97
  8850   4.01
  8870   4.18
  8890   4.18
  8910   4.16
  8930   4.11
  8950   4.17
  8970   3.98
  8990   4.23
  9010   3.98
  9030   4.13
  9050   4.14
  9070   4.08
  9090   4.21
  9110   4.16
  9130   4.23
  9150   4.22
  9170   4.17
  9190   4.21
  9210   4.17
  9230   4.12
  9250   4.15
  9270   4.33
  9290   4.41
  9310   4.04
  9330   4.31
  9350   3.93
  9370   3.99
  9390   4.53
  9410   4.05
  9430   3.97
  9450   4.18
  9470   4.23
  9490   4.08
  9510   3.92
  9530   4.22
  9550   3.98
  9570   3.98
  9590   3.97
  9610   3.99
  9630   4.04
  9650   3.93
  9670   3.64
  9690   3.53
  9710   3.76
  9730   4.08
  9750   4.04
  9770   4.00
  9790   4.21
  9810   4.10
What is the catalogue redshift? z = 0.14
